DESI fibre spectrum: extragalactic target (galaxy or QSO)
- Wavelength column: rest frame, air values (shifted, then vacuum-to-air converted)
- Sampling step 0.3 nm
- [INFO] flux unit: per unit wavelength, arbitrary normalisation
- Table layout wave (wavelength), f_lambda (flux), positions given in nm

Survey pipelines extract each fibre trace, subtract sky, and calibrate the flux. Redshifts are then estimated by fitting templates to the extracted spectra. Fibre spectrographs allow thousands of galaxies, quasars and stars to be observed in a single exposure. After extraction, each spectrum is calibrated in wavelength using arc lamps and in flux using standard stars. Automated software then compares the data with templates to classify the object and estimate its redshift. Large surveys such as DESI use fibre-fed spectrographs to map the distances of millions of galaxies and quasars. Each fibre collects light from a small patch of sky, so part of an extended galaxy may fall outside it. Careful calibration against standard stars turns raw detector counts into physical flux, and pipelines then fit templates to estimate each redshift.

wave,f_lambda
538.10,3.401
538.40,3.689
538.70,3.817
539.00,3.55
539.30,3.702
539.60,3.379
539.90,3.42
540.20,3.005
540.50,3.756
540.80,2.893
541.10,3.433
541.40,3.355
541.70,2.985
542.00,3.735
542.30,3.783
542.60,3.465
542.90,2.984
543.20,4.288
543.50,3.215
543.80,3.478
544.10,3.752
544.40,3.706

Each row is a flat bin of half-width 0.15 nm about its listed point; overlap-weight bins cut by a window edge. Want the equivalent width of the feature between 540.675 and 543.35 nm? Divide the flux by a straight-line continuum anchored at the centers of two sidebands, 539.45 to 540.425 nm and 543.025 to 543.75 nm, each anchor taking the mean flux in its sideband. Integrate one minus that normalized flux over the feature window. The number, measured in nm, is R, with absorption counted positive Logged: 0.07 nm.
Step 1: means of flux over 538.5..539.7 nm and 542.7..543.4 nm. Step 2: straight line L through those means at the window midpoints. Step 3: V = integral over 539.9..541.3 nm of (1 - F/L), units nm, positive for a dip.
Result 0.12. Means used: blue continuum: 3.62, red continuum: 3.59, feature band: 3.29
